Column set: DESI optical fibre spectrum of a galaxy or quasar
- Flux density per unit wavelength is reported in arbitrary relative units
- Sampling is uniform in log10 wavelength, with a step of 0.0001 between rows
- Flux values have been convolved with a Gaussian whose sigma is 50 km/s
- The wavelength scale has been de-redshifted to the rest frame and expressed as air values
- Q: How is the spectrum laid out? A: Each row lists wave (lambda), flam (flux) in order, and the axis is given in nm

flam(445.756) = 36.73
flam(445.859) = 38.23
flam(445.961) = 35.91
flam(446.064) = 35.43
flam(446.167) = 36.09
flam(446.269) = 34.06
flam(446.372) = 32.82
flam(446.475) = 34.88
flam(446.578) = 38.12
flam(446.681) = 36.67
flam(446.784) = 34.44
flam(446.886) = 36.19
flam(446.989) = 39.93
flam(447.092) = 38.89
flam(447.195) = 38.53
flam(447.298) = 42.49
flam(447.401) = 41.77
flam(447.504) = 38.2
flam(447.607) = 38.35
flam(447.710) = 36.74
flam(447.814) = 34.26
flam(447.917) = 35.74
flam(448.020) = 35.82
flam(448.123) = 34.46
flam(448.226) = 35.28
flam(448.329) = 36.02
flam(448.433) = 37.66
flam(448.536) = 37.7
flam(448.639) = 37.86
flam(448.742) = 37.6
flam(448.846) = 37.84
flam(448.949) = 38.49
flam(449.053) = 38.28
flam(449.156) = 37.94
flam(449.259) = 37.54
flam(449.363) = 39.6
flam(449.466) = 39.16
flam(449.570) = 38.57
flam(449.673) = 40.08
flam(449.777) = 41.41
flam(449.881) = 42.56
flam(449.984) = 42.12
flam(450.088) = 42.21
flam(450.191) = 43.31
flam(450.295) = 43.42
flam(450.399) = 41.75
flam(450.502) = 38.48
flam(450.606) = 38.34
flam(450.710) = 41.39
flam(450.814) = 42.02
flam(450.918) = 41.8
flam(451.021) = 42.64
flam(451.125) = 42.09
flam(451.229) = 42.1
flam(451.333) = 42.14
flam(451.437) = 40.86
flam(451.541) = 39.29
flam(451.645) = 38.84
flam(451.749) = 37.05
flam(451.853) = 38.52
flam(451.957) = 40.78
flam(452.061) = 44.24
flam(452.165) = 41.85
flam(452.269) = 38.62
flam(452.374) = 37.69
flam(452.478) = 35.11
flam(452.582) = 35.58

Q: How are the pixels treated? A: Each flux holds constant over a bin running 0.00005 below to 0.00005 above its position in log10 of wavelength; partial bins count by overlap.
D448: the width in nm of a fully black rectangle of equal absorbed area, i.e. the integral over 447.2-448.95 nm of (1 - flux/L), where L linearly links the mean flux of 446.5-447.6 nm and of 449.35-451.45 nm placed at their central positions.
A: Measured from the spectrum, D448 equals 0.08 nm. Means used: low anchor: 38.4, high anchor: 41.3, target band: 37.4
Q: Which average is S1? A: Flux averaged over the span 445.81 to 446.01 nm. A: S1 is 37.2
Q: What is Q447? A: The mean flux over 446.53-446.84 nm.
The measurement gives 36.5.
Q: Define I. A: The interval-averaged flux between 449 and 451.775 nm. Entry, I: 40.6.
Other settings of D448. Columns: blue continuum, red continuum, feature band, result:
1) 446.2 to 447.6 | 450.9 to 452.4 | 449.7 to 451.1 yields -0.07 nm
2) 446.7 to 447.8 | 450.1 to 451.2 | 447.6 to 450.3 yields 0.10 nm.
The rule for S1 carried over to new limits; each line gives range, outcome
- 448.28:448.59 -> 37.1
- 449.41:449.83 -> 39.8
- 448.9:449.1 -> 38.3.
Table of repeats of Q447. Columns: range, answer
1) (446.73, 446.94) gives 35.5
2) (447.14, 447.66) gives 39.9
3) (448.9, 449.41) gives 38.3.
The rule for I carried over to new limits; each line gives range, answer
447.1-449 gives 37.5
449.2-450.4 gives 40.9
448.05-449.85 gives 38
